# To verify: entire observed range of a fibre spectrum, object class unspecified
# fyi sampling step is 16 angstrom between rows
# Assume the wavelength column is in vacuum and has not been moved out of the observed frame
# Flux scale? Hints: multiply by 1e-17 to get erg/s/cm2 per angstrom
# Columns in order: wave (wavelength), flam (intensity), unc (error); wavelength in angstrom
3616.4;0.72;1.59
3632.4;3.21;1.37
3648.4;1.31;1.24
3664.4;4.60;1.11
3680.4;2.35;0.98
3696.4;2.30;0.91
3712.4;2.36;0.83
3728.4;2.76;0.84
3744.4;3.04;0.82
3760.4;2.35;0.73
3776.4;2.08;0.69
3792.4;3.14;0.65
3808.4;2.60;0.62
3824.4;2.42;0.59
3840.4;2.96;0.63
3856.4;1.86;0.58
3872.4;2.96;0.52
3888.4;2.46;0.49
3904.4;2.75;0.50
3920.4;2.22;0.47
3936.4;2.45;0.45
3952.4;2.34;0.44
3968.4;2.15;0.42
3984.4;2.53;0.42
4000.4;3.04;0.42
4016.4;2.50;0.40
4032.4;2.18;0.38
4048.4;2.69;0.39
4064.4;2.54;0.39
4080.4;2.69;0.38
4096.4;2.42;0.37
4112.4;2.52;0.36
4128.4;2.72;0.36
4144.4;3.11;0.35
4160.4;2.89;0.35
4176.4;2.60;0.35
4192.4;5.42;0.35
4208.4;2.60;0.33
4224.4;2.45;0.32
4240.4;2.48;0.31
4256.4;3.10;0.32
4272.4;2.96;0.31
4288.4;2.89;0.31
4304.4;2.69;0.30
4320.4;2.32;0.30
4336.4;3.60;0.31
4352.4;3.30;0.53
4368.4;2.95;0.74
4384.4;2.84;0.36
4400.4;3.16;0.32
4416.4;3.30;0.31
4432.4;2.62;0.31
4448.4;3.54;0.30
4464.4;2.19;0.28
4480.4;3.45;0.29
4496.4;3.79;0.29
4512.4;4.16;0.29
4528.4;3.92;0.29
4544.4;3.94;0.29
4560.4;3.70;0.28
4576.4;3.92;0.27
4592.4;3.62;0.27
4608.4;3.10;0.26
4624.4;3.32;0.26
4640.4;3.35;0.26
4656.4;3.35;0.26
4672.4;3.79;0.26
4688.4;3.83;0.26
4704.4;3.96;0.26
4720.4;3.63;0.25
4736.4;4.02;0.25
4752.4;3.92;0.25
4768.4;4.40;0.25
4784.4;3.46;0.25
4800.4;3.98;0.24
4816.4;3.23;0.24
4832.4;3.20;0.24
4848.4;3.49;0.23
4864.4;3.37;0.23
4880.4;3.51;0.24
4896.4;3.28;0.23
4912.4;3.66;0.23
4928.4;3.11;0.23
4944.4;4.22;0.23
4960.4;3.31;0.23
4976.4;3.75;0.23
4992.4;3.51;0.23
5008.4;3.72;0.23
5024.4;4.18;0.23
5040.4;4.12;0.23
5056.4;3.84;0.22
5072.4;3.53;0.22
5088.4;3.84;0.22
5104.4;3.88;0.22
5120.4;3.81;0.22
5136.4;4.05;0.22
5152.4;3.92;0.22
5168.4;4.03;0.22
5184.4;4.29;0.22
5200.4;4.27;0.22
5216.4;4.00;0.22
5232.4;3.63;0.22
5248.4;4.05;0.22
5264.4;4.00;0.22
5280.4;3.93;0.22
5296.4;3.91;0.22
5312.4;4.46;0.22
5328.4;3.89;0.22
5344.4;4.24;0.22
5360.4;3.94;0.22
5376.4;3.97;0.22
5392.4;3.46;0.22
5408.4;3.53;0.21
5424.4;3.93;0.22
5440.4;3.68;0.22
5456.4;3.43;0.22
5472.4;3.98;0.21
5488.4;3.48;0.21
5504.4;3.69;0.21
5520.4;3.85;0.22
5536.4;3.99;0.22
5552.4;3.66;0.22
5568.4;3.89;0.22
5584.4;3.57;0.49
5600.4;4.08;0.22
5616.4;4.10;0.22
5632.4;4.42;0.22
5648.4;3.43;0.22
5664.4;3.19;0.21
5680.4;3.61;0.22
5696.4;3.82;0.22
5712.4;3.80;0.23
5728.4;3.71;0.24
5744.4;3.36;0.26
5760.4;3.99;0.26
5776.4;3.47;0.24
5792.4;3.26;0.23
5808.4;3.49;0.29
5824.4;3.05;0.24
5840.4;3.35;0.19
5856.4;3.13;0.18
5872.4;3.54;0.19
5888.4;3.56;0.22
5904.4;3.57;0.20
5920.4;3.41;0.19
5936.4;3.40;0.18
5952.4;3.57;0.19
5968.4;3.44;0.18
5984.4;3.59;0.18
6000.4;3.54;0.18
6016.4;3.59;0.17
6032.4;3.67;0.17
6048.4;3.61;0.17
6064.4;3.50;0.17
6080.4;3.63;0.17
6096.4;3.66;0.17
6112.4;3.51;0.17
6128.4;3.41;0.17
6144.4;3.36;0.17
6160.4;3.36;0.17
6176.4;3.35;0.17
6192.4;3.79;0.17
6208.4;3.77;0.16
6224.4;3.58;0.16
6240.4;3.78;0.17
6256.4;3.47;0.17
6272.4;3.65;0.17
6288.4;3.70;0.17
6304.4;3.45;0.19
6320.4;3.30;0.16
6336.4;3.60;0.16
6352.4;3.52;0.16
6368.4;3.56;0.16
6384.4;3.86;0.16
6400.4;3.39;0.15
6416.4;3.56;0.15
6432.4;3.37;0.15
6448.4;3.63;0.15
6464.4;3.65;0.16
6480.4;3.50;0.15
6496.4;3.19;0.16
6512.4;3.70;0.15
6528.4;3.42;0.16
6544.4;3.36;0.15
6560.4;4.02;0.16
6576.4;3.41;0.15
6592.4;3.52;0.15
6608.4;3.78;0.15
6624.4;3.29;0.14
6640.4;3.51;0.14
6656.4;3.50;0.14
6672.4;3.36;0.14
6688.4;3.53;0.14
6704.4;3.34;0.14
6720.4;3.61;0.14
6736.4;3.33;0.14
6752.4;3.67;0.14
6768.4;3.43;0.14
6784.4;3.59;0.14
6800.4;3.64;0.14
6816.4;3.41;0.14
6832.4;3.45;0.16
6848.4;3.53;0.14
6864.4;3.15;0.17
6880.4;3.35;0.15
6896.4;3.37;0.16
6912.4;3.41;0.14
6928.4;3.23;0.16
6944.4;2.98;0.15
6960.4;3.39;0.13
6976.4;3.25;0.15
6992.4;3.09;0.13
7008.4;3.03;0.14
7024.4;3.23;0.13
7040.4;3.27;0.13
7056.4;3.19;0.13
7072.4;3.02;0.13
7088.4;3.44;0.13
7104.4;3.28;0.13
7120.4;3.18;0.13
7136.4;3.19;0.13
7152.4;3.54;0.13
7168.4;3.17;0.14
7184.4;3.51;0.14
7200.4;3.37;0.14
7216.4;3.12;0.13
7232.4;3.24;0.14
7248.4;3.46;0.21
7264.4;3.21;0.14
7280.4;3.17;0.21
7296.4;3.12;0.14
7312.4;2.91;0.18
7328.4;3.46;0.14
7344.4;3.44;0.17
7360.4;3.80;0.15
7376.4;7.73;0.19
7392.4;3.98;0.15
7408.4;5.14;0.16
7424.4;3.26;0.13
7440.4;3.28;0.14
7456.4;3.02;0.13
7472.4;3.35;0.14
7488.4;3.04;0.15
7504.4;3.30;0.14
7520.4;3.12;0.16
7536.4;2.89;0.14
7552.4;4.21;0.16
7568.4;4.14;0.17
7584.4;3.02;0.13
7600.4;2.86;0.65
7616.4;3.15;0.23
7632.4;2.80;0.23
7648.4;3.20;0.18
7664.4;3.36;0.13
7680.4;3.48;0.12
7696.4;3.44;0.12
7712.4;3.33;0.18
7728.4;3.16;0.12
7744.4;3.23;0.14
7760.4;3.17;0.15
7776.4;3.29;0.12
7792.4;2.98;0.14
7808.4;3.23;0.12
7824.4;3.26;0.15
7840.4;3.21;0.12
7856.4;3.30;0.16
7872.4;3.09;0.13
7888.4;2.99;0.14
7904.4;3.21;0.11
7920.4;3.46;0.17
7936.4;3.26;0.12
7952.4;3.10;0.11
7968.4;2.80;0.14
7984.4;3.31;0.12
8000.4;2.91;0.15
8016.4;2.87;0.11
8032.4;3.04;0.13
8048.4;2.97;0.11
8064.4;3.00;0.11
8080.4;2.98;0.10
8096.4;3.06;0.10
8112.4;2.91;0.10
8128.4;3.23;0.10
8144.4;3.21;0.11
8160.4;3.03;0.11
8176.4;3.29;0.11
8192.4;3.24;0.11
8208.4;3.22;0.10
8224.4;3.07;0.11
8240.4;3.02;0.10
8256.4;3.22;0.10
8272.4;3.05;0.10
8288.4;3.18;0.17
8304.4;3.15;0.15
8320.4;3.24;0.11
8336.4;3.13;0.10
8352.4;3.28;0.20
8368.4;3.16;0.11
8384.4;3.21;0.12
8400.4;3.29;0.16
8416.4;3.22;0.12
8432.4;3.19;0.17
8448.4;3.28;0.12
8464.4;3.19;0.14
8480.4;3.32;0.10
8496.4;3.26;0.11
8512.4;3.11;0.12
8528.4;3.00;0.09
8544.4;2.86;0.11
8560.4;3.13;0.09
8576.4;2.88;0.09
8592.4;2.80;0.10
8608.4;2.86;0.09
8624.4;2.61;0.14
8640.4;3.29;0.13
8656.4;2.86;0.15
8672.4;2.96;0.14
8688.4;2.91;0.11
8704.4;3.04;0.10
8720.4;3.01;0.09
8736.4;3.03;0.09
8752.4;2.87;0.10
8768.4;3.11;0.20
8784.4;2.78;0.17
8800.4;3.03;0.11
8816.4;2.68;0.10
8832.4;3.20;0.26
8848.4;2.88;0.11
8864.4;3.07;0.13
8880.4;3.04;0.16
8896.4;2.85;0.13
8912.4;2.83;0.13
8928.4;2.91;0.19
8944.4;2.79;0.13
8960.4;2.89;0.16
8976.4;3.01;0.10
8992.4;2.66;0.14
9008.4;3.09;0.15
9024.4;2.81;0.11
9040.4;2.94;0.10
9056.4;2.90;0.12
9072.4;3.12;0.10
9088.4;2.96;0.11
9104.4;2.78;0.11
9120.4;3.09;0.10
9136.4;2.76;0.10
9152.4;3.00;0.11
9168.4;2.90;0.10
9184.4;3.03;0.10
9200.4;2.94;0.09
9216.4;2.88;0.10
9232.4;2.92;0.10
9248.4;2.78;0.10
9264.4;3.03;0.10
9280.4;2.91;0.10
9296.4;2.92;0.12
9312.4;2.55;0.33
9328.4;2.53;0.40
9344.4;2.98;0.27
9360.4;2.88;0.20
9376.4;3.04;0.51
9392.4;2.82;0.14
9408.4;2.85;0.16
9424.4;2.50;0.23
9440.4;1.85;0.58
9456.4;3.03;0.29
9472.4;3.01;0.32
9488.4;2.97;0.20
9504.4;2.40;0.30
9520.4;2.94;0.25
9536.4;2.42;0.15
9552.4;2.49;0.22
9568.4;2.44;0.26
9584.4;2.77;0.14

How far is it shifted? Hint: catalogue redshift 0.125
